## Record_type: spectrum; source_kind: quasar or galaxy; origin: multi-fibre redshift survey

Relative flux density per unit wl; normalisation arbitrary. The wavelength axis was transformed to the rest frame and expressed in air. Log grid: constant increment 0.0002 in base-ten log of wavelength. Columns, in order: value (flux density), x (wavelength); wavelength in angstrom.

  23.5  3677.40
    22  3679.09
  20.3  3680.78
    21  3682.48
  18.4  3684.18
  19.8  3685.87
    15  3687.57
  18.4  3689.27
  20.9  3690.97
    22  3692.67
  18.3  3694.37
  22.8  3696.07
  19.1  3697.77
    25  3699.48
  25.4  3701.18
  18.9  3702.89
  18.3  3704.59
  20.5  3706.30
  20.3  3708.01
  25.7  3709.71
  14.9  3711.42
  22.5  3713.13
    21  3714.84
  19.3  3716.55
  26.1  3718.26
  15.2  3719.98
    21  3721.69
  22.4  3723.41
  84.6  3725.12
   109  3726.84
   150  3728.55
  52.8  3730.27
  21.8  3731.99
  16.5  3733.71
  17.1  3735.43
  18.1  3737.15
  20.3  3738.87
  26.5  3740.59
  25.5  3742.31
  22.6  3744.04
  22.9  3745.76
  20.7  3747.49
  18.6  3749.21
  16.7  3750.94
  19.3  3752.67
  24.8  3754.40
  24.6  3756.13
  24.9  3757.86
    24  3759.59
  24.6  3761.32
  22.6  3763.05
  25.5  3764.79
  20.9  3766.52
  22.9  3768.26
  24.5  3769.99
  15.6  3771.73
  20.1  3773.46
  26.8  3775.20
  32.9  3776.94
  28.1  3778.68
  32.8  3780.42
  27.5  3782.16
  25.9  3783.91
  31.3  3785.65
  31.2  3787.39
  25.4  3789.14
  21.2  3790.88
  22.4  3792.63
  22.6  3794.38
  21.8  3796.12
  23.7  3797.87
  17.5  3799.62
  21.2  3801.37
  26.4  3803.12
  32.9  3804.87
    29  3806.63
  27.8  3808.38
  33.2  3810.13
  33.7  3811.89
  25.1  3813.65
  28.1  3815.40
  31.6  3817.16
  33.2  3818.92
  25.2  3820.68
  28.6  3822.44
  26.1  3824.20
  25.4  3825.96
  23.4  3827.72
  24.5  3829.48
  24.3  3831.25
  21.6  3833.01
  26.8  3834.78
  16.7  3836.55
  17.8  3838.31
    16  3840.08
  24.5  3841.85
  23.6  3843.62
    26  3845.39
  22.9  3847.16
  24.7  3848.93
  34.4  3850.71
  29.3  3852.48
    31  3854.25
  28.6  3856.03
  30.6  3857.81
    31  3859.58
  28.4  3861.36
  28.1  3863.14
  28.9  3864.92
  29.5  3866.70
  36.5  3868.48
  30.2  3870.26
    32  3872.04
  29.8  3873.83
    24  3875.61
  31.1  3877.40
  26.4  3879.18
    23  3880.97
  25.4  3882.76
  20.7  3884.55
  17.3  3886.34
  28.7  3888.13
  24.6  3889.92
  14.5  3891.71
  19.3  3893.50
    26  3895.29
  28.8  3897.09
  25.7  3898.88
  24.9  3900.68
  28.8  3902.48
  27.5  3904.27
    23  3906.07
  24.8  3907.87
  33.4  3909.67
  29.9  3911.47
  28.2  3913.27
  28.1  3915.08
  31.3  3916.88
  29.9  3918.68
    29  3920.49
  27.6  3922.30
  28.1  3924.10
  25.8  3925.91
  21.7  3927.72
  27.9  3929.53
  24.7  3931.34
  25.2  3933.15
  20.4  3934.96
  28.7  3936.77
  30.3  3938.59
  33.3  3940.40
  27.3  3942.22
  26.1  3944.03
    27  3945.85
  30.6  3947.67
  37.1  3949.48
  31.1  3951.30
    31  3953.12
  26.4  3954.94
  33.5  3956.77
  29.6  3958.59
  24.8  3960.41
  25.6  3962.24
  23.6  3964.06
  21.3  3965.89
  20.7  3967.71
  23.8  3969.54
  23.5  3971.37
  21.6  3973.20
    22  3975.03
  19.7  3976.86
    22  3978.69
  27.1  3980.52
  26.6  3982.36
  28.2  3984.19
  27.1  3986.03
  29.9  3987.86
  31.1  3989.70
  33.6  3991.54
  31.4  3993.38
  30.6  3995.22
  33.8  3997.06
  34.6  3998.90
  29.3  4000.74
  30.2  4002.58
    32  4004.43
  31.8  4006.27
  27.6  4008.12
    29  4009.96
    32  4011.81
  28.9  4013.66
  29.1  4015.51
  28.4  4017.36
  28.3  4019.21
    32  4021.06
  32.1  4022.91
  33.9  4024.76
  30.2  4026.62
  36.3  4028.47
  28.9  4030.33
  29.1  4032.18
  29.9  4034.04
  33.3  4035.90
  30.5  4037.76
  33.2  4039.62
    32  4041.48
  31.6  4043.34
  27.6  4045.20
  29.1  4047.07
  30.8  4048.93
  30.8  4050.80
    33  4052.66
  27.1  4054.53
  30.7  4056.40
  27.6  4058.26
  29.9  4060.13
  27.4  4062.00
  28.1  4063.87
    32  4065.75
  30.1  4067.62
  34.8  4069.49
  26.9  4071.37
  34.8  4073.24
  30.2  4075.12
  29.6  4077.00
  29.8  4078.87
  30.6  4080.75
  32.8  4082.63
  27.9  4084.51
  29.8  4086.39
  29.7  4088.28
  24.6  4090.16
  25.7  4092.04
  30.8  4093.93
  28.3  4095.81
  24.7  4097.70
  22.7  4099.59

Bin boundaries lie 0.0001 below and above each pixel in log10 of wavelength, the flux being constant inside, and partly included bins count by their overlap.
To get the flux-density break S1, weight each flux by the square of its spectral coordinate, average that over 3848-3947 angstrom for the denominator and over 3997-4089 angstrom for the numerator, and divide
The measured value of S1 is 1.20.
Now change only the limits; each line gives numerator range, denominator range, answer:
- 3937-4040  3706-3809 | 1.16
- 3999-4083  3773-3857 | 1.31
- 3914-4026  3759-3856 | 1.20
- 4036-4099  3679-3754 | 1.28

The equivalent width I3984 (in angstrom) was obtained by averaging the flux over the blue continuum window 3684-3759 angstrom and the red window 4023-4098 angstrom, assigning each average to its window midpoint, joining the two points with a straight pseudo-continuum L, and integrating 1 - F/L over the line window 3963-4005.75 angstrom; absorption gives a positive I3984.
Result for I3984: 3.6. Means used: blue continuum 28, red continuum 30.2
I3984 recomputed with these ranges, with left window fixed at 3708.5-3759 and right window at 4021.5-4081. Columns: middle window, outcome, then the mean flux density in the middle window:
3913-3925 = 0.9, 28.9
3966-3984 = 4.5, 23.1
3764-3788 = 4.2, 26.1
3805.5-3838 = 4.8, 26.8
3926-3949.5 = 2.9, 27.3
